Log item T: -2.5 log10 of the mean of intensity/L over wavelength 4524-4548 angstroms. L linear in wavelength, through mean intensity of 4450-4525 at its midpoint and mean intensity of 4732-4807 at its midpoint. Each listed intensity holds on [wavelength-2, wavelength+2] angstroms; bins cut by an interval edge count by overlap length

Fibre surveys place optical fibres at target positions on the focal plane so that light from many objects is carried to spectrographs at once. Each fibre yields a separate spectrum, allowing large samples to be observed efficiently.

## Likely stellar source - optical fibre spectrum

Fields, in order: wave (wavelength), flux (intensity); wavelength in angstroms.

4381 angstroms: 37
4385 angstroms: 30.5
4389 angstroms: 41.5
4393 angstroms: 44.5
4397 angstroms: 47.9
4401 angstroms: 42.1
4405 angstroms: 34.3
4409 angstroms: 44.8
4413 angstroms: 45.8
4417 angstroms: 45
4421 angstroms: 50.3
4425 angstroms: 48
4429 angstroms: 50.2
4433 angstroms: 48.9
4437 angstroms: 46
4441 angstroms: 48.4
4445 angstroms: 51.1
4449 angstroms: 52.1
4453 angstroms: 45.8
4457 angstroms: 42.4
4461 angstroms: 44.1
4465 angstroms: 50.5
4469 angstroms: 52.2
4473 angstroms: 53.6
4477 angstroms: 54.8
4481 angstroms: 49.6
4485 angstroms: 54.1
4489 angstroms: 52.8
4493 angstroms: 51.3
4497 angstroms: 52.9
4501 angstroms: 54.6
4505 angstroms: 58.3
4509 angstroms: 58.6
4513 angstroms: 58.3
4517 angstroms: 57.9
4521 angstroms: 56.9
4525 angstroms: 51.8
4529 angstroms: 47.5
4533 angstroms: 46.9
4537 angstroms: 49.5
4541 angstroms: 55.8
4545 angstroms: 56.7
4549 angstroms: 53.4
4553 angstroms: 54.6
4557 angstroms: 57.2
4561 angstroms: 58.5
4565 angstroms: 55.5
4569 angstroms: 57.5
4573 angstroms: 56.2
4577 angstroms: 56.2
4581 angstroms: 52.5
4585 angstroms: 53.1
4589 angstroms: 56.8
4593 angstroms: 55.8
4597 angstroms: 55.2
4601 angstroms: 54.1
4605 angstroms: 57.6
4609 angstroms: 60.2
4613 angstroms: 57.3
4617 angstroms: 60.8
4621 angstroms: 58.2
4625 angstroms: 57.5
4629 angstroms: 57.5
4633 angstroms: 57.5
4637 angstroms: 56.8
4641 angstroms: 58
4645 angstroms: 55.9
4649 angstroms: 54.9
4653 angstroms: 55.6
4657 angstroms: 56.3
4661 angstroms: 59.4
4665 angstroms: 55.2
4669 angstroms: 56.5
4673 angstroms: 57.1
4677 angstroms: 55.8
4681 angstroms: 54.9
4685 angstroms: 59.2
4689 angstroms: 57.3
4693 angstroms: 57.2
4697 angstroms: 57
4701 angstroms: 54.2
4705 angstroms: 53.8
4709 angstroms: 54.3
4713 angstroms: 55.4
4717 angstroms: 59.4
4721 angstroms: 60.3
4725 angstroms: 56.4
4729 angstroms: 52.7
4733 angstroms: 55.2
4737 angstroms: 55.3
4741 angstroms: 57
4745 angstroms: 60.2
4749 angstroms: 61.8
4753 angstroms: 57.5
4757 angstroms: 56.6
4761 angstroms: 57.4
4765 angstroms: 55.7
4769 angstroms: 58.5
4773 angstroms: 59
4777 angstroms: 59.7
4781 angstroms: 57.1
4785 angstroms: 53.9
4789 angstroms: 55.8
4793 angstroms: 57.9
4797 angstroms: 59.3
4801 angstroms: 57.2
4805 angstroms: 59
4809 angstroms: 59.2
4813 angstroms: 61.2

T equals 0.04 mag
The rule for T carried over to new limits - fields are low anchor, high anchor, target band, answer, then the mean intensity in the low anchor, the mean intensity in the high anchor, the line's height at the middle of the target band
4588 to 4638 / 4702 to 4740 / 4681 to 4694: -0.02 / 57.4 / 55.9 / 56.3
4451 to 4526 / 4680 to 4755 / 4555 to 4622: -0.04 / 52.7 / 56.8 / 54.5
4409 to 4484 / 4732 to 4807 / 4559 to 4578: -0.09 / 48.8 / 57.6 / 52.1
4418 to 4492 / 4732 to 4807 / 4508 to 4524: -0.13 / 49.7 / 57.6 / 51.2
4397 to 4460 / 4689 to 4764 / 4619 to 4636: -0.08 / 46.4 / 56.8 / 53.3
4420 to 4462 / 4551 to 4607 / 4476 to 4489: -0.05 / 48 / 55.8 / 50.3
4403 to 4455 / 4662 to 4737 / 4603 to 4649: -0.08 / 47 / 56.2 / 53.7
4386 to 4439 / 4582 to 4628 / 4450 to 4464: 0.06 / 45.1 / 56.9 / 47.8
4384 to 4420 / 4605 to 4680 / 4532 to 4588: -0.05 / 42.4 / 57.2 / 52.1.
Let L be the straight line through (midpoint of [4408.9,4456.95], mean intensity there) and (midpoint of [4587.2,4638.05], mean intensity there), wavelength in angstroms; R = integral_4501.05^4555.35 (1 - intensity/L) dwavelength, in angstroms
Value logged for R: -1.5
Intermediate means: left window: 47.9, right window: 57.3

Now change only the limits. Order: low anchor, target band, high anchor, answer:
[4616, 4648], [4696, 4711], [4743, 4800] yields 0.8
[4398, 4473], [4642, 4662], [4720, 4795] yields -0.9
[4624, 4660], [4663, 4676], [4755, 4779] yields 0.2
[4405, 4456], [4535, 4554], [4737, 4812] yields -1.2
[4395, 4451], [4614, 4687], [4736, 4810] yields -4.2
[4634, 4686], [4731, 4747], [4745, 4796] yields 0.1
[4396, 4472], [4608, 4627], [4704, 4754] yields -2.0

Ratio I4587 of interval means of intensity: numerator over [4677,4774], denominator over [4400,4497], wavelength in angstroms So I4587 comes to 1.17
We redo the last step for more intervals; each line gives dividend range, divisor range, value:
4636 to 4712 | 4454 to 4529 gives 1.07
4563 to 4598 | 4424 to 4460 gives 1.15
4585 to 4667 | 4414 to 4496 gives 1.15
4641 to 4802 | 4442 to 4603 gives 1.07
